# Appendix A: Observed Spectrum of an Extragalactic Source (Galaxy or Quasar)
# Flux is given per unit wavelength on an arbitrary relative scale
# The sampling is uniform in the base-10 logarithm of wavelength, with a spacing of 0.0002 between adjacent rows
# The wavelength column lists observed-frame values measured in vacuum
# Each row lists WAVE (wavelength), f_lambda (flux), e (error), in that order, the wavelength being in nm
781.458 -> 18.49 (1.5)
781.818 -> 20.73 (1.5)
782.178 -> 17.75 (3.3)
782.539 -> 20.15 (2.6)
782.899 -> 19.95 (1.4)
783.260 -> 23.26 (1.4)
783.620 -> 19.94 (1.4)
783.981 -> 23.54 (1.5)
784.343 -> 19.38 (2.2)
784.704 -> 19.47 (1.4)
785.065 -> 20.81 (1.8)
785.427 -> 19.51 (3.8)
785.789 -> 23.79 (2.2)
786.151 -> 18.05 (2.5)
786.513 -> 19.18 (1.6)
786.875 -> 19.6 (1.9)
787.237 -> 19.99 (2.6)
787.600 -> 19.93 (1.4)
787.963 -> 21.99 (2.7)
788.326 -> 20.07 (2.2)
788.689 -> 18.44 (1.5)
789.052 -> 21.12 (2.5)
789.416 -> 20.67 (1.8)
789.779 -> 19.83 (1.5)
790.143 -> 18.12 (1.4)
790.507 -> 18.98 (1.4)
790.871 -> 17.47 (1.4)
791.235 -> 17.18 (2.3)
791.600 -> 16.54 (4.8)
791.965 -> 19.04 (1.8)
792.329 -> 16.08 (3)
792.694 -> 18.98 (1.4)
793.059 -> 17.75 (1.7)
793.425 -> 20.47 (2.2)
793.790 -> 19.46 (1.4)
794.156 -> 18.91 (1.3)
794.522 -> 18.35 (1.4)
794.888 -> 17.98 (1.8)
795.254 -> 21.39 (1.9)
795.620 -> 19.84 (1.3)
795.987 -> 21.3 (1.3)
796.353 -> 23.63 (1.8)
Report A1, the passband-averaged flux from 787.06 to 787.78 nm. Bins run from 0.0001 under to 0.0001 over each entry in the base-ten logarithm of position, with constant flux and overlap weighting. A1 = 19.9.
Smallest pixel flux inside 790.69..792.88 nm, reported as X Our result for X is 16.08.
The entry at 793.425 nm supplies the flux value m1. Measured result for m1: 20.47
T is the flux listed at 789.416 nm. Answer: 20.67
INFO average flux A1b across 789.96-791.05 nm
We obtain 18.2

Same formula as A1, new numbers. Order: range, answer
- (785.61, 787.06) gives 20.2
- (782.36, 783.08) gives 20.1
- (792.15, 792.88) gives 17.5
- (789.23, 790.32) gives 19.5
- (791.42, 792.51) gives 17.2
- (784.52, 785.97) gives 20.9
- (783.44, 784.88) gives 20.6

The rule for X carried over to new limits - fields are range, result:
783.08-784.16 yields 19.94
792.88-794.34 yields 17.75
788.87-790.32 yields 18.12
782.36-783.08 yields 19.95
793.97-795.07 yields 17.98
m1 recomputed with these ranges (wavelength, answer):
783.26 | 23.26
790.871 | 17.47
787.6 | 19.93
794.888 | 17.98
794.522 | 18.35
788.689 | 18.44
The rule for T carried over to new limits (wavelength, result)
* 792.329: 16.08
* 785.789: 23.79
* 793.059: 17.75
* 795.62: 19.84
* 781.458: 18.49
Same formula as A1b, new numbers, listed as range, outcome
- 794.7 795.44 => 19.7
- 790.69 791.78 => 17.1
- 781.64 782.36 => 19.2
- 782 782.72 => 18.9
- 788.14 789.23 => 19.9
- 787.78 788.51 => 21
